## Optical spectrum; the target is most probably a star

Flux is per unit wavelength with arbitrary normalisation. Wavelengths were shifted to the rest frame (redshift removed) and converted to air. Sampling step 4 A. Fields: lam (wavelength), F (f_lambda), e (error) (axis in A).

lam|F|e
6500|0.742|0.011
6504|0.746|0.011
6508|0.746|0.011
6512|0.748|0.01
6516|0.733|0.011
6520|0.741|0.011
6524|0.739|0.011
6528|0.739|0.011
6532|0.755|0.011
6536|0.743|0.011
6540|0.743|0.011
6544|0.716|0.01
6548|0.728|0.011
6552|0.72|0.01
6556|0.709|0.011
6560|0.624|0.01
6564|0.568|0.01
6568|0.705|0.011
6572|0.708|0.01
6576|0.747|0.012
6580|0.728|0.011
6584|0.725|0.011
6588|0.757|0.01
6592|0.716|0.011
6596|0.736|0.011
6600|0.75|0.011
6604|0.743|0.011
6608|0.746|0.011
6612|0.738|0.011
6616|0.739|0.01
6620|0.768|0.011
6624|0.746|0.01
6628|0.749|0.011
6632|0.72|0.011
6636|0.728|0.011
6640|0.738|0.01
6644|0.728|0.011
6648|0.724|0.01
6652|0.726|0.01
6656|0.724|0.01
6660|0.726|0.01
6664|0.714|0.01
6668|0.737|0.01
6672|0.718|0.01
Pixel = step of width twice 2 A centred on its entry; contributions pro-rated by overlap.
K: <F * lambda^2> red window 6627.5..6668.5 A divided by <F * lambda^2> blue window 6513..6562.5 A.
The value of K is 1.0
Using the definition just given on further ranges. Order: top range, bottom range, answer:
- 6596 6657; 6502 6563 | 1.05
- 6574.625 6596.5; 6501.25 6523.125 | 1.01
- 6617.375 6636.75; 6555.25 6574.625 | 1.14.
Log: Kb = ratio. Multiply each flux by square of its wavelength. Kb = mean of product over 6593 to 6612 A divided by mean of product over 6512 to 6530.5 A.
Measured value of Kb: 1.0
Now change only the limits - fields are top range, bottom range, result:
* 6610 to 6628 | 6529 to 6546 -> 1.04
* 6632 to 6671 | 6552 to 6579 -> 1.09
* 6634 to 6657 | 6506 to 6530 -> 1.02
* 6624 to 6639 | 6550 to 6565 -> 1.14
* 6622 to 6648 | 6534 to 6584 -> 1.07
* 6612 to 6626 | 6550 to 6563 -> 1.13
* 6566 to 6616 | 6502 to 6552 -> 1.01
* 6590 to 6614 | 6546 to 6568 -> 1.11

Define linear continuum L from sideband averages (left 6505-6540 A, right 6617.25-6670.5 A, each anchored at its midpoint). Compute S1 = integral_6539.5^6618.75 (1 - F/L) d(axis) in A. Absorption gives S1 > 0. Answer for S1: 2.3 A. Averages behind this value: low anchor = 0.743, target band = 0.717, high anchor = 0.733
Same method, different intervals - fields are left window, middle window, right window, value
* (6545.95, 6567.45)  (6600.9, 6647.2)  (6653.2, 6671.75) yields -2.3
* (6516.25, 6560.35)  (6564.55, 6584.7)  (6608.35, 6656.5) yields 0.5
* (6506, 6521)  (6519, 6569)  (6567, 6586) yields 1.6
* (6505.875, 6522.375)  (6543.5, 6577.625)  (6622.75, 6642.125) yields 2.3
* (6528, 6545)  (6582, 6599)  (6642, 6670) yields 0.0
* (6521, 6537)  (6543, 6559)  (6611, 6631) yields 0.7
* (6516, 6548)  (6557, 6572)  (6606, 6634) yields 1.9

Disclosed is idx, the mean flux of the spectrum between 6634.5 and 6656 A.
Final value 0.728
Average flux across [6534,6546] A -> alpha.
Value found 0.734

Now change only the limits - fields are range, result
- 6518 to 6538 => 0.743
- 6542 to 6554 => 0.721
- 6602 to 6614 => 0.742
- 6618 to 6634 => 0.746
